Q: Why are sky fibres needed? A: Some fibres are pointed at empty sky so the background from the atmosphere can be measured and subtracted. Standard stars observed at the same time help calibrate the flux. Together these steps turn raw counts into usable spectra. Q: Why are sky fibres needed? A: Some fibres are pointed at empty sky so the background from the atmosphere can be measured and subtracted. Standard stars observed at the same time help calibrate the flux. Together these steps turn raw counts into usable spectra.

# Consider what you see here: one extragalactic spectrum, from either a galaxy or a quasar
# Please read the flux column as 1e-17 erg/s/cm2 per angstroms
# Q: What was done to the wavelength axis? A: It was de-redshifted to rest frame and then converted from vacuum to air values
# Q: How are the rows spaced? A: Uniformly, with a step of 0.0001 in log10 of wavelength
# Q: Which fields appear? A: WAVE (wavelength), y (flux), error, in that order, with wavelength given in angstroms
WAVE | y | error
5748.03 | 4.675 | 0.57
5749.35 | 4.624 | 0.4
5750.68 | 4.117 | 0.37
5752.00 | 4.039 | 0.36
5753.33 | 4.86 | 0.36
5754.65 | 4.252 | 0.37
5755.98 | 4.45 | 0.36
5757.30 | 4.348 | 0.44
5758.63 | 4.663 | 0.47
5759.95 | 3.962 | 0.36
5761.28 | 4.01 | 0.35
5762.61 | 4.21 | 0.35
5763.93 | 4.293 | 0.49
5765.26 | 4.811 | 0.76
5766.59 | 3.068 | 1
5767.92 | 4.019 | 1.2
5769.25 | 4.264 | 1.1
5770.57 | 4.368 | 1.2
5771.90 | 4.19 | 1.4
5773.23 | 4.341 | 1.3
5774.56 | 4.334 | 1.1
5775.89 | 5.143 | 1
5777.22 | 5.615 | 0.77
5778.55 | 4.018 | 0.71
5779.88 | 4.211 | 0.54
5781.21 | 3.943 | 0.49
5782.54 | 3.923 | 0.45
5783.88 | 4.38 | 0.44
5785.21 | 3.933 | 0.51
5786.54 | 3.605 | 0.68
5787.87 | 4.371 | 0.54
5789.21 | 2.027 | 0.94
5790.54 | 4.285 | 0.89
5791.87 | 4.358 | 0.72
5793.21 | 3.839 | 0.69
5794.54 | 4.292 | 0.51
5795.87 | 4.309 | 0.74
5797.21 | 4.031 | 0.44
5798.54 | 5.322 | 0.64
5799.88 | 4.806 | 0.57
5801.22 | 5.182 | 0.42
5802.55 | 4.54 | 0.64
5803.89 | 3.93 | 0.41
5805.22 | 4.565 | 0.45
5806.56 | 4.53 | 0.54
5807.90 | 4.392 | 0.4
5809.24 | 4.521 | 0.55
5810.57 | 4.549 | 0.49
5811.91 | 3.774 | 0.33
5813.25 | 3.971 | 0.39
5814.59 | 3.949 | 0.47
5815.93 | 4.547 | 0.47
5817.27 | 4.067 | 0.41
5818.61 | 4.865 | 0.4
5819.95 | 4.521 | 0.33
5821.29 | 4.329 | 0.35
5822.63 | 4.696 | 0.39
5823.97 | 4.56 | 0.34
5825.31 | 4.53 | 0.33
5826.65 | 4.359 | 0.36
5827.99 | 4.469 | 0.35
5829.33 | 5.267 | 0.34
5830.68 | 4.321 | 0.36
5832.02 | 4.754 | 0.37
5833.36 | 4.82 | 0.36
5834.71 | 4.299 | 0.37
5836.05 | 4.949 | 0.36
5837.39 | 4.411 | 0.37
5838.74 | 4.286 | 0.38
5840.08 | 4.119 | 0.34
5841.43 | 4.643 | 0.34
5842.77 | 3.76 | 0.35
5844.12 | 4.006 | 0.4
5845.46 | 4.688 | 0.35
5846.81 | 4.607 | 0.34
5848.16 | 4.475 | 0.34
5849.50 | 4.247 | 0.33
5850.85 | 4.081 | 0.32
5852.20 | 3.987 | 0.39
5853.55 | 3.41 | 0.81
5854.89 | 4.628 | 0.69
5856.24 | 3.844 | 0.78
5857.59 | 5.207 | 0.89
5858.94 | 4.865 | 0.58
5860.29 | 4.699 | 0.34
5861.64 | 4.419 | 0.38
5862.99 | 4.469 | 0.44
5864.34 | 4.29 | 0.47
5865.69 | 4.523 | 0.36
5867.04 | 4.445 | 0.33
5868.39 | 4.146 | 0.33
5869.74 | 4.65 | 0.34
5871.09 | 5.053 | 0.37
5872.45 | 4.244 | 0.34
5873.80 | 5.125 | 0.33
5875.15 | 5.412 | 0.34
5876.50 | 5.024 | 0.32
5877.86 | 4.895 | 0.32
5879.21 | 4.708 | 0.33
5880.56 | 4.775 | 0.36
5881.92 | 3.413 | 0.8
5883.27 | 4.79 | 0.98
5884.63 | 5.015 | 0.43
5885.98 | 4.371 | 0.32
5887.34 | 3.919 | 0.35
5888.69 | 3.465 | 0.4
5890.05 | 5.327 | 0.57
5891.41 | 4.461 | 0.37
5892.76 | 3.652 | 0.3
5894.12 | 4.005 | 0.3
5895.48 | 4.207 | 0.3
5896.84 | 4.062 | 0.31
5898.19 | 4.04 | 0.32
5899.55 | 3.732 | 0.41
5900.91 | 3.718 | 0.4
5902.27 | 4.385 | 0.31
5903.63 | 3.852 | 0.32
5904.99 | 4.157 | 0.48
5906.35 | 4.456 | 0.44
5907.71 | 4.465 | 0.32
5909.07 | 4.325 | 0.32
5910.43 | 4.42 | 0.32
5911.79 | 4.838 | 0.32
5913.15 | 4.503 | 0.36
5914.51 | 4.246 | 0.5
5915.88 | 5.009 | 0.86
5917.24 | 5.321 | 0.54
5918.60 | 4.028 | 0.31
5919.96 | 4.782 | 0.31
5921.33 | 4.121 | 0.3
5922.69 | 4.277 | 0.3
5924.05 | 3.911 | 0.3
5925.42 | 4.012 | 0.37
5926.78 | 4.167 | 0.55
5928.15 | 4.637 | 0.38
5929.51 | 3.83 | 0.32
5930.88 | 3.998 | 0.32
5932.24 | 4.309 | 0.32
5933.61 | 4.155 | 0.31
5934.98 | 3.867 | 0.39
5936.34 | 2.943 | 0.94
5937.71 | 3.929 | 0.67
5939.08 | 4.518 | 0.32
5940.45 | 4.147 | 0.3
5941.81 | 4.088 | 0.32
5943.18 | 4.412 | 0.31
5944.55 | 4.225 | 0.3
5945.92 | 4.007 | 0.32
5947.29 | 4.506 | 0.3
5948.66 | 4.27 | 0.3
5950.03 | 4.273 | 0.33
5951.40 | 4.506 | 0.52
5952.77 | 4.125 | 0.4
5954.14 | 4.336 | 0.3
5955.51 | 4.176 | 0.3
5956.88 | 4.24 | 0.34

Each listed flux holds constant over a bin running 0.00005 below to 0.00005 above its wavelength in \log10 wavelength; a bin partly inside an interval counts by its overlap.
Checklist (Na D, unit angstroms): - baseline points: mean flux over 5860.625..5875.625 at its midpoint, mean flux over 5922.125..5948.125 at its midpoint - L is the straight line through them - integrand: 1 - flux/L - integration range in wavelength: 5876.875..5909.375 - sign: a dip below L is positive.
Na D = 1.1 angstroms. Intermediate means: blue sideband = 4.61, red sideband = 4.1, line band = 4.26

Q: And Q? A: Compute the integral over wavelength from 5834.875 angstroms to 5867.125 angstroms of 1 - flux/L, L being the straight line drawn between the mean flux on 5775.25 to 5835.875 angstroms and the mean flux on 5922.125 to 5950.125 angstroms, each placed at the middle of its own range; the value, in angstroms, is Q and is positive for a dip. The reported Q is -0.7 angstroms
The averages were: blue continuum 4.38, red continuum 4.11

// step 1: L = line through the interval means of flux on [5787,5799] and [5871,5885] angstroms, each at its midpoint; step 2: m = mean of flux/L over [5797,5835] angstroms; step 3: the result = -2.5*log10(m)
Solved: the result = -0.06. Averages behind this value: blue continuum 4.06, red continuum 4.75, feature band 4.51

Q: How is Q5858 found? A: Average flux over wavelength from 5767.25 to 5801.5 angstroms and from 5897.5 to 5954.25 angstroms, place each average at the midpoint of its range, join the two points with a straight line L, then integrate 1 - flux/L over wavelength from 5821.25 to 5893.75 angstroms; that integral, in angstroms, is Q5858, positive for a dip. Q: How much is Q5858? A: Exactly -3.9 angstroms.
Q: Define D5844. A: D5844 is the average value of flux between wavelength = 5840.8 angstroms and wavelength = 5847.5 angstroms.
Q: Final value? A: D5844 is 4.34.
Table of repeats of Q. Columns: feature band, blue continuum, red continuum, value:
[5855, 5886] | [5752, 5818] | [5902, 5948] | -2.67 angstroms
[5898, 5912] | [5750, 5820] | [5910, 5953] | 0.21 angstroms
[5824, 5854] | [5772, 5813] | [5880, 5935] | -0.77 angstroms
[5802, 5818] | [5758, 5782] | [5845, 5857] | -0.07 angstroms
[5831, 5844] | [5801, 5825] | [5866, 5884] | 0.23 angstroms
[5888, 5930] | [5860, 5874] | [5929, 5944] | -0.55 angstroms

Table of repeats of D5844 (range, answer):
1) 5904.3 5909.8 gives 4.35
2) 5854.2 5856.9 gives 4.24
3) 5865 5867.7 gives 4.49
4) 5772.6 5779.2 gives 4.69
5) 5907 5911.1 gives 4.41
